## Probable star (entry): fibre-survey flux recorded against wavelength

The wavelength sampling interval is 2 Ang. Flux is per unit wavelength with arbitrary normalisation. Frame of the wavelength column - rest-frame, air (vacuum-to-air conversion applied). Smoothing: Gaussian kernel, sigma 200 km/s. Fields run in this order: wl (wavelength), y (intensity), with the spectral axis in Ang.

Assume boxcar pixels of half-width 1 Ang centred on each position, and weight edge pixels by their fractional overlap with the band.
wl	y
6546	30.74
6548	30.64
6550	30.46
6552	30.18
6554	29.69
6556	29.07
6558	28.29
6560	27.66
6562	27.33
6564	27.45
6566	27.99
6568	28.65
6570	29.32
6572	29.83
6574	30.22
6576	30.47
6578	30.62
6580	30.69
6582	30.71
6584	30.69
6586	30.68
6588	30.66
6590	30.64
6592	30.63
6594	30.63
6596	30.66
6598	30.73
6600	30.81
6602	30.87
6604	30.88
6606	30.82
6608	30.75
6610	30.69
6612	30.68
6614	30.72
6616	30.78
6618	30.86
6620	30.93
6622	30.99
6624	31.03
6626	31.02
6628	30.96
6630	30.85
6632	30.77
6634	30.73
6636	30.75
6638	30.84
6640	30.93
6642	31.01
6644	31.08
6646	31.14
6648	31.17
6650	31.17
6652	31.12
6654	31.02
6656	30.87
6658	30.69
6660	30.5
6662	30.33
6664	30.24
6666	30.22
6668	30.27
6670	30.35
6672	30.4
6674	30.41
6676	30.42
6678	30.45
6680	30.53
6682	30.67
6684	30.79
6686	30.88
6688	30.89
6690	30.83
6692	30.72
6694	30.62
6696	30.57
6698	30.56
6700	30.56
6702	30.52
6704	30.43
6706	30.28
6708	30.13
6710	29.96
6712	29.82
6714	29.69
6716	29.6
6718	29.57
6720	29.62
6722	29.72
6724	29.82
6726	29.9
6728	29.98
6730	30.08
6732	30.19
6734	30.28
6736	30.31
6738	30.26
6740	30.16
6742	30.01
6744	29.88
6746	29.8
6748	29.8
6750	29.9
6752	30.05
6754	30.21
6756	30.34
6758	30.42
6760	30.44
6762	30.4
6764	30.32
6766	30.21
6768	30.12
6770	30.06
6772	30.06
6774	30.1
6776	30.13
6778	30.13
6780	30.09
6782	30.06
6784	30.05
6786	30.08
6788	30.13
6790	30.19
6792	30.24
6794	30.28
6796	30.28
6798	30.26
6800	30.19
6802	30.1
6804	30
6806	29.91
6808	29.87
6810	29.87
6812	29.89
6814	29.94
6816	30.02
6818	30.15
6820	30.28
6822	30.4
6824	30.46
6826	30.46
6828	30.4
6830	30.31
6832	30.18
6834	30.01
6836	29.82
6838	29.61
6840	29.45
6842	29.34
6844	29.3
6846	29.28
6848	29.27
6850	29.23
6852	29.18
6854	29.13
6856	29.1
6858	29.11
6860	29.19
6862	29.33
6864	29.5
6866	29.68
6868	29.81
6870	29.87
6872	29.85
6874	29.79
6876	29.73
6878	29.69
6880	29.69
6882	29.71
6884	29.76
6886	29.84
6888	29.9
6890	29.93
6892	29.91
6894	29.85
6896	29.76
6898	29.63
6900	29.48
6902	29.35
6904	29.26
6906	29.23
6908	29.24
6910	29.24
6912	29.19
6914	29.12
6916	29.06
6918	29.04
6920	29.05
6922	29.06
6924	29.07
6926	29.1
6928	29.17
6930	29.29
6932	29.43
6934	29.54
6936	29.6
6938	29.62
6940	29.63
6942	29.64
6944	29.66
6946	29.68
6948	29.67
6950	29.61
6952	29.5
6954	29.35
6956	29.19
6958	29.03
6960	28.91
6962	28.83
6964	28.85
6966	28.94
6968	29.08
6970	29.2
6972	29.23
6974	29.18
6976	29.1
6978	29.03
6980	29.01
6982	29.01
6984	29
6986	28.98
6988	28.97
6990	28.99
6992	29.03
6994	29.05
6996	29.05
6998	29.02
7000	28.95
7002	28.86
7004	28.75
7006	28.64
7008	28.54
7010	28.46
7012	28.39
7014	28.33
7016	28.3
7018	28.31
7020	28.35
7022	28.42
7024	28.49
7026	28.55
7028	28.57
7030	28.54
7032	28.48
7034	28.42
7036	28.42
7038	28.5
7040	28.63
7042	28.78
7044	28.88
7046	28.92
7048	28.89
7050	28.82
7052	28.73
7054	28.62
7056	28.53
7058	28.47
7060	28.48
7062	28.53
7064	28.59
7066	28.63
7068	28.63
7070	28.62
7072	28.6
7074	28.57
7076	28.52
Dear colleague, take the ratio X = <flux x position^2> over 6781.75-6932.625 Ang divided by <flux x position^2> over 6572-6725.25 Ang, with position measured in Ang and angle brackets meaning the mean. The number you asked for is 1.03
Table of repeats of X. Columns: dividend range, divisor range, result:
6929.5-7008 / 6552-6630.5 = 1.08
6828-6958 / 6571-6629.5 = 1.05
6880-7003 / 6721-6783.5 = 1.03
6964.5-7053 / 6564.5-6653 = 1.06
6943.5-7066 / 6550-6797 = 1.05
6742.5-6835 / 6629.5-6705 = 1.02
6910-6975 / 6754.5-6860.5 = 1.02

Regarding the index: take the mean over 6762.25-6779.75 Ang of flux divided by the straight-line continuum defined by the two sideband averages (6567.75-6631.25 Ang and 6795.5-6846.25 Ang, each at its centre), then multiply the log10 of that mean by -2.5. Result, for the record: 0.00 mag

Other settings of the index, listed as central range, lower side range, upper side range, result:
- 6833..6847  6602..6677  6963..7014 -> 0.006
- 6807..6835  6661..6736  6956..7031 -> -0.018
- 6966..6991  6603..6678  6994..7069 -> -0.006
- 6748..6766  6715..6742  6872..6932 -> -0.013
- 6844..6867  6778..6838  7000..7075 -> 0.020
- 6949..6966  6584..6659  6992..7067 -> -0.005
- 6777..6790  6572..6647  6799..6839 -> 0.004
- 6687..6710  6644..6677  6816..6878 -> -0.002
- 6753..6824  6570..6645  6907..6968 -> -0.008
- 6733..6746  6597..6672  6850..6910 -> 0.005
